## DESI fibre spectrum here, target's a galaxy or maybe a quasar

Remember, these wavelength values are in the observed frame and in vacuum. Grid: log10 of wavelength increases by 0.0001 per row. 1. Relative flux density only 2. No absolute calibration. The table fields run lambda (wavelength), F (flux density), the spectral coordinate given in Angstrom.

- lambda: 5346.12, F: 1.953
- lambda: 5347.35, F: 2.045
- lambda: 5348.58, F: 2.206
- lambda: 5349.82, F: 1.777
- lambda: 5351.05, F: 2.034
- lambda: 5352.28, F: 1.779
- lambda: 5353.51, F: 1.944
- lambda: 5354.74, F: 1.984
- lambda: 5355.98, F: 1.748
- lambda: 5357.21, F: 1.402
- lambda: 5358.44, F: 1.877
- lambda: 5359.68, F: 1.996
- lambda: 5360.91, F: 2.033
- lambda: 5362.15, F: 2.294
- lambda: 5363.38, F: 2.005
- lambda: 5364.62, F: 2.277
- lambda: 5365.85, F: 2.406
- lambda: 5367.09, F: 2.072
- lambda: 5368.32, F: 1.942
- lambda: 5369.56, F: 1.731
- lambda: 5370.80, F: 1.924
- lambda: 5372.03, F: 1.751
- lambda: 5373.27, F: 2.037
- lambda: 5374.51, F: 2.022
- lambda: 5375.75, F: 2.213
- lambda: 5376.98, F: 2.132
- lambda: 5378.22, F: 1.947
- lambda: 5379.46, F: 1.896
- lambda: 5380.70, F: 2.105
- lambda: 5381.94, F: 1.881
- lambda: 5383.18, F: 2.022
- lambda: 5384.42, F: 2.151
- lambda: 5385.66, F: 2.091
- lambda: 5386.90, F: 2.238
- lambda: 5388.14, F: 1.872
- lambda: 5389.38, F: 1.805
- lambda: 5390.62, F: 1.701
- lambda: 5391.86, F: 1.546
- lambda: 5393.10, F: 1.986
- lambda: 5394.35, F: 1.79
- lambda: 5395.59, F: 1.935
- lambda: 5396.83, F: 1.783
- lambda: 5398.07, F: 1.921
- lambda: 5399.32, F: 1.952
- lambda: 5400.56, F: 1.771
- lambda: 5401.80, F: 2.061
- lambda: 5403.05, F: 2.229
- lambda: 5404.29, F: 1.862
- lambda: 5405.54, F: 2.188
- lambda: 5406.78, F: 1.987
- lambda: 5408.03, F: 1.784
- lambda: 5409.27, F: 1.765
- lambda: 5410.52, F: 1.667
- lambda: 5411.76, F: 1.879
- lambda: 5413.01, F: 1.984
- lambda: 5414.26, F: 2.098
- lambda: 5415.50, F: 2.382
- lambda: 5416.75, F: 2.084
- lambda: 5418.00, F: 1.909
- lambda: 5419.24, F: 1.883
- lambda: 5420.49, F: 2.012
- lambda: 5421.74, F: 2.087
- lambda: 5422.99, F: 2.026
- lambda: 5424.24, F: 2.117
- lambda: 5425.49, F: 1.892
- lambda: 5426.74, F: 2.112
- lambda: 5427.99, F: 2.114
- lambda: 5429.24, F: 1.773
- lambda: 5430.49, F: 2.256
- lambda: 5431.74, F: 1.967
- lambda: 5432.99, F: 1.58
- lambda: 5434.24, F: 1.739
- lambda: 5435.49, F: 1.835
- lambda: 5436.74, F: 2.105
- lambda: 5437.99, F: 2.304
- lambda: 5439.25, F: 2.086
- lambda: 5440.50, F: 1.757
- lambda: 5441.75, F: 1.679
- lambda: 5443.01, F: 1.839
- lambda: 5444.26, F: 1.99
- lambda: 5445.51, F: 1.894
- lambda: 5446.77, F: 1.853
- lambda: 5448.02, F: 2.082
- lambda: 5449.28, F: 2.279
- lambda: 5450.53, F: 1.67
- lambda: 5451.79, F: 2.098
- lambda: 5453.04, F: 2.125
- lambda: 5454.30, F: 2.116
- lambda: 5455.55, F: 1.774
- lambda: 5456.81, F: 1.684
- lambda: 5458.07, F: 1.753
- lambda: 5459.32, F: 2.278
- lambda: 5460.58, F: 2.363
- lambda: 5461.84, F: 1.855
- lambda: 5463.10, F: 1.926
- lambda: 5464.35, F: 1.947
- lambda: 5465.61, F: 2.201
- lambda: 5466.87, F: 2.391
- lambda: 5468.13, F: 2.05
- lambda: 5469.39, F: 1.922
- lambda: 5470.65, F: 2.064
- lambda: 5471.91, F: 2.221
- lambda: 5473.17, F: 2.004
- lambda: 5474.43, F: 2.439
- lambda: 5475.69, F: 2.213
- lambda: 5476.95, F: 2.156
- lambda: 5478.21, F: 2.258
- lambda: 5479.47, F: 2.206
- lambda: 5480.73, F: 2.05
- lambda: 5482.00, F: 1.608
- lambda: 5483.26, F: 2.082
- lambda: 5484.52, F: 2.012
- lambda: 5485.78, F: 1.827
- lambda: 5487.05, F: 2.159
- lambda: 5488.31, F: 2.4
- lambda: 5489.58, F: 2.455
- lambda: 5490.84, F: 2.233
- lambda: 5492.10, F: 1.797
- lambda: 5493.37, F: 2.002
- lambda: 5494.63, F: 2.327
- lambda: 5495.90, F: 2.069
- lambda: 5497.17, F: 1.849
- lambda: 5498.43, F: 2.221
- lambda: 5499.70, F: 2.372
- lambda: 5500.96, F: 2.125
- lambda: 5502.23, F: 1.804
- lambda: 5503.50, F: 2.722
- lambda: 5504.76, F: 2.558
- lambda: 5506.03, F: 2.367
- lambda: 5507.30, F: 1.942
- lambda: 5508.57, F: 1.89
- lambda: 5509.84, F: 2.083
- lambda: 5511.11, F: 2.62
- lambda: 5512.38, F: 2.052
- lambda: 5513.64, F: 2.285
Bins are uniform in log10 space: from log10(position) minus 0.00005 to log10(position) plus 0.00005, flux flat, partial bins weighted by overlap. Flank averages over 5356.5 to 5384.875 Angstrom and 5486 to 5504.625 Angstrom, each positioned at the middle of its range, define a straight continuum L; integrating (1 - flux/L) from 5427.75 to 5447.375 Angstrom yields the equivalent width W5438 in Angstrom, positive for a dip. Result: 1.69 Angstrom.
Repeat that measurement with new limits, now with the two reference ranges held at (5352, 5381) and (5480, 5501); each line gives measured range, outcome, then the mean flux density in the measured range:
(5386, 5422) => 1.4 Angstrom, 1.94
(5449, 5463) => 0.5 Angstrom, 1.99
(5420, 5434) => 0.3 Angstrom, 1.99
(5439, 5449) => 0.7 Angstrom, 1.9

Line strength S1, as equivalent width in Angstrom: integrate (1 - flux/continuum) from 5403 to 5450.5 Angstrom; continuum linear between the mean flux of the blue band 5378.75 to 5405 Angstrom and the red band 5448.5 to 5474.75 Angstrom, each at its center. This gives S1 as 0.5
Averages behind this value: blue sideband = 1.93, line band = 1.97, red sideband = 2.05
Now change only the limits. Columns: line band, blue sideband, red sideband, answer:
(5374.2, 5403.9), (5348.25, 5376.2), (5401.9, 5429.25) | 0.4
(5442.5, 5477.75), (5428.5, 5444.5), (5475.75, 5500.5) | -0.7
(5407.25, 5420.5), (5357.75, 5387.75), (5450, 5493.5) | 0.7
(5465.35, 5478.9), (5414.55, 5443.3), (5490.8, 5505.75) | -0.5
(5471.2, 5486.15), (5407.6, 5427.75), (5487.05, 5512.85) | 0.3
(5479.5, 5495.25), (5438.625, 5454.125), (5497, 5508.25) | 0.5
